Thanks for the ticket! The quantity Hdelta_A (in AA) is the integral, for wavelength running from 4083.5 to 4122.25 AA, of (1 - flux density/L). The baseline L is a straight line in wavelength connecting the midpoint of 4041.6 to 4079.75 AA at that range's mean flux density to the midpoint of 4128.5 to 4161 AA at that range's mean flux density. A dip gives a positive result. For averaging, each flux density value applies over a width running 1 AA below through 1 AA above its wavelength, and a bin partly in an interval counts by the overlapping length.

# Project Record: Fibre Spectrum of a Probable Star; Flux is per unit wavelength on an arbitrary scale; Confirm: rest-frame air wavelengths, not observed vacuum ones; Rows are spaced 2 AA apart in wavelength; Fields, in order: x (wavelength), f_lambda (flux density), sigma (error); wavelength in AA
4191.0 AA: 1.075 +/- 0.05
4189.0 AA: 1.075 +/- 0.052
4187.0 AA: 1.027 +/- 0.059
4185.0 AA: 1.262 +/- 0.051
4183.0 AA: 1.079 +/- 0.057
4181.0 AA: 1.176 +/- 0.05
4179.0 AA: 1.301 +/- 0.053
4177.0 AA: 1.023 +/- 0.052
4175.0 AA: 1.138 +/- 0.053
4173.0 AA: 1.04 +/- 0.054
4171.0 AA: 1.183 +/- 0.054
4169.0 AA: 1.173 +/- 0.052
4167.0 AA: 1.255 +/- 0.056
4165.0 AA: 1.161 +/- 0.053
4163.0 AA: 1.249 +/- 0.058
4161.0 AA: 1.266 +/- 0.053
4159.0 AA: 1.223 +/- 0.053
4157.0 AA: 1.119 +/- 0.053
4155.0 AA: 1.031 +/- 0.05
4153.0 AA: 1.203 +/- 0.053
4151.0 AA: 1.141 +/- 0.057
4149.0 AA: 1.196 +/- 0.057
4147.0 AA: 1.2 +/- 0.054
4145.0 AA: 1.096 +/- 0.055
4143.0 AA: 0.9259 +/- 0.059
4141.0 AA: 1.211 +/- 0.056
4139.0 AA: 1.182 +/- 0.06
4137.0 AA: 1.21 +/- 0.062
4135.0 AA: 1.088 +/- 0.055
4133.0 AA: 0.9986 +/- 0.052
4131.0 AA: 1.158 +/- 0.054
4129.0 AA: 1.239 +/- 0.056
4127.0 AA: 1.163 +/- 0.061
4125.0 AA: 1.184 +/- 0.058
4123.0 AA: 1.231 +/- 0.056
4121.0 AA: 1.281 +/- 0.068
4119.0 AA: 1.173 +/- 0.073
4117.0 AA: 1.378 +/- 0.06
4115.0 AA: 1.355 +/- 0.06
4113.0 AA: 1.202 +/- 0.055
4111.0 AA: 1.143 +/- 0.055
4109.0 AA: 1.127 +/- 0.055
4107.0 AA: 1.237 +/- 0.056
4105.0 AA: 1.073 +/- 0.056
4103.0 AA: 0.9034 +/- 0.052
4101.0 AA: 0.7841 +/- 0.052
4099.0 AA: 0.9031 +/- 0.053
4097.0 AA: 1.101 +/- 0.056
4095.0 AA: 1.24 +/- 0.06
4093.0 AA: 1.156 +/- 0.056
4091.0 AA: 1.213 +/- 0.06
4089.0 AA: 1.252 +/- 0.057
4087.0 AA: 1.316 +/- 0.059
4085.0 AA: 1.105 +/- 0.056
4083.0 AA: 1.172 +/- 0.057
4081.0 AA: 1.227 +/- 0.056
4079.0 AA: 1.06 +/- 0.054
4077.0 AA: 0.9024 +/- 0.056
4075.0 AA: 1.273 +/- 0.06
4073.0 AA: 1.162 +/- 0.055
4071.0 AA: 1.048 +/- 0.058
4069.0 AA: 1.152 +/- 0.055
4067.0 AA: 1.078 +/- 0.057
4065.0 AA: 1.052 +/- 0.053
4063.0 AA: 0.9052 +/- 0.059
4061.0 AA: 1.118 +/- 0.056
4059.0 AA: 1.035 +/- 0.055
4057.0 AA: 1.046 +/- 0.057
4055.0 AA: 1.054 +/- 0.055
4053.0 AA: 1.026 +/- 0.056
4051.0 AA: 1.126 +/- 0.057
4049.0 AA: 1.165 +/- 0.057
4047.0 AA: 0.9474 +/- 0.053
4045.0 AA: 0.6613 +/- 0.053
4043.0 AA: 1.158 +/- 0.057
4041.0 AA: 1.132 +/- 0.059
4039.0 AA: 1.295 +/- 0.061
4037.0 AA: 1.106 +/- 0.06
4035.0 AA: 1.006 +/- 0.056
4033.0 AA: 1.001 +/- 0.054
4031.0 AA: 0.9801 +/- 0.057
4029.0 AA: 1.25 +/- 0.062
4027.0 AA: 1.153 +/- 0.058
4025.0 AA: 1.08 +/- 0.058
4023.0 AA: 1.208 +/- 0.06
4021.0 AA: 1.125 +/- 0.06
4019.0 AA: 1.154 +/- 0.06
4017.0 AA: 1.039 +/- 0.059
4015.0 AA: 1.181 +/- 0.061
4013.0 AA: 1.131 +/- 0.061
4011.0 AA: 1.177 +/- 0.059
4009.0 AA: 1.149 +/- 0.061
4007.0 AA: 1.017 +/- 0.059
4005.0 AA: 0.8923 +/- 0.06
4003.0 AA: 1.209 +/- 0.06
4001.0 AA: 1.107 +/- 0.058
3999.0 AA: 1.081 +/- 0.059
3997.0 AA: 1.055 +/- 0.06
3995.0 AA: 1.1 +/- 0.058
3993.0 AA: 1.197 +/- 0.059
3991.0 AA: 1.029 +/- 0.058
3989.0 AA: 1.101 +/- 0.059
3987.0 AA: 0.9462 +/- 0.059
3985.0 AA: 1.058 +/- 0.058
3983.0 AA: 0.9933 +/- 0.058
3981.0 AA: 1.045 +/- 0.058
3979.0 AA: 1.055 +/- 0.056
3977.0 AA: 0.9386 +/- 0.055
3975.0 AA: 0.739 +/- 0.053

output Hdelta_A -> -2.1 AA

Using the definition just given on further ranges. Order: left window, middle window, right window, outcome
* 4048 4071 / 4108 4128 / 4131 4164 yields -1.8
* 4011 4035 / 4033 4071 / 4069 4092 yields 2.7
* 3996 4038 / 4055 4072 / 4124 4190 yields 1.0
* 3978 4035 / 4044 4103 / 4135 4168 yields 2.5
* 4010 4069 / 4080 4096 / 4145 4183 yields -1.4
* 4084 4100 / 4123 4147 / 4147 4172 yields 0.7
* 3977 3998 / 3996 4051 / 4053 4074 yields -1.8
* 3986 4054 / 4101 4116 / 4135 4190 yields 0.1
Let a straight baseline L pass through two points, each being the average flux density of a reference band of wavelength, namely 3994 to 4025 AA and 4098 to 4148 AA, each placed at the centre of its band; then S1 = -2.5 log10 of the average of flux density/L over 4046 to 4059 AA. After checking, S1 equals 0.06 mag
